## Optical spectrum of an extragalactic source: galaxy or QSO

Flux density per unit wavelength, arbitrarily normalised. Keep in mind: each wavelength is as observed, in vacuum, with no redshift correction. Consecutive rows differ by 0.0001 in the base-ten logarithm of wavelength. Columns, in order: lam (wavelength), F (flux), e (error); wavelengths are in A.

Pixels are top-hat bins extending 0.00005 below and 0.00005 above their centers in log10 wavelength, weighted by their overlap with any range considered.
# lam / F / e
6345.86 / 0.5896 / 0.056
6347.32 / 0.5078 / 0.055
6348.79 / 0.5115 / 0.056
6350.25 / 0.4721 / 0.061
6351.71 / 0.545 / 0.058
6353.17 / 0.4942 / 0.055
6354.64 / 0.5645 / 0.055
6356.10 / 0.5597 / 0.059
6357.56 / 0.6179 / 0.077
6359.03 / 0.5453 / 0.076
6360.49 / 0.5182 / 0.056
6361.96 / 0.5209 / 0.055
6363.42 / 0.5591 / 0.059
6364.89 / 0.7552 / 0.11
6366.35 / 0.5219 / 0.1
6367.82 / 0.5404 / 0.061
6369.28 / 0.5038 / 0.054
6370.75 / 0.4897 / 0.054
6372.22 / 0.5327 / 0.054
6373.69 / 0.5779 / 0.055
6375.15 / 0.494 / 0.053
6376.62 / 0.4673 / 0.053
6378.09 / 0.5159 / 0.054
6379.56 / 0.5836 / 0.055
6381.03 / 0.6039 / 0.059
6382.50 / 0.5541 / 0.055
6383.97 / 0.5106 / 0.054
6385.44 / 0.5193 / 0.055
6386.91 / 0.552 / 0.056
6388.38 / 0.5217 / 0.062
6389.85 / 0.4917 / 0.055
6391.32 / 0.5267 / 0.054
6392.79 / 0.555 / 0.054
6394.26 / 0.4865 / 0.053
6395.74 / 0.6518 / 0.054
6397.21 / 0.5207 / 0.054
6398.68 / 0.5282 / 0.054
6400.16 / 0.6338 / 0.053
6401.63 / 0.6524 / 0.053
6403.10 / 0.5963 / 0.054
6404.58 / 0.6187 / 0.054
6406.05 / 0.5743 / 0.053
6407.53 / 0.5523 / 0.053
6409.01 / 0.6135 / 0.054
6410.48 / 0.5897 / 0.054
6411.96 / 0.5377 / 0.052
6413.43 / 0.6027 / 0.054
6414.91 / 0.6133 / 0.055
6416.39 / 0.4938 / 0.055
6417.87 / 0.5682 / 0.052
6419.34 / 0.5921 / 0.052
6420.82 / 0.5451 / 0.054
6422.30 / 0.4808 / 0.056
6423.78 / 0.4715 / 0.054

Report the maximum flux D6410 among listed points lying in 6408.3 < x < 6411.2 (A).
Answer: 0.6135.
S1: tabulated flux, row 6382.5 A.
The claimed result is 0.5541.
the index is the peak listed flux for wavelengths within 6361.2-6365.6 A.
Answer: 0.7552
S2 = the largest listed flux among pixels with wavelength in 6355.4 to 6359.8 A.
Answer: 0.6179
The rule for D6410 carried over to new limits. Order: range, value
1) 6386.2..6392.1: 0.552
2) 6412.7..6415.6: 0.6133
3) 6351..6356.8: 0.5645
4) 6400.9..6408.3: 0.6524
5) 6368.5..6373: 0.5327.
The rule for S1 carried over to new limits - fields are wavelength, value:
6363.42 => 0.5591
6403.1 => 0.5963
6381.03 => 0.6039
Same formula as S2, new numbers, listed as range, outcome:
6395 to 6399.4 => 0.6518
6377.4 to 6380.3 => 0.5836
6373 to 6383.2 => 0.6039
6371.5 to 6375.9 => 0.5779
